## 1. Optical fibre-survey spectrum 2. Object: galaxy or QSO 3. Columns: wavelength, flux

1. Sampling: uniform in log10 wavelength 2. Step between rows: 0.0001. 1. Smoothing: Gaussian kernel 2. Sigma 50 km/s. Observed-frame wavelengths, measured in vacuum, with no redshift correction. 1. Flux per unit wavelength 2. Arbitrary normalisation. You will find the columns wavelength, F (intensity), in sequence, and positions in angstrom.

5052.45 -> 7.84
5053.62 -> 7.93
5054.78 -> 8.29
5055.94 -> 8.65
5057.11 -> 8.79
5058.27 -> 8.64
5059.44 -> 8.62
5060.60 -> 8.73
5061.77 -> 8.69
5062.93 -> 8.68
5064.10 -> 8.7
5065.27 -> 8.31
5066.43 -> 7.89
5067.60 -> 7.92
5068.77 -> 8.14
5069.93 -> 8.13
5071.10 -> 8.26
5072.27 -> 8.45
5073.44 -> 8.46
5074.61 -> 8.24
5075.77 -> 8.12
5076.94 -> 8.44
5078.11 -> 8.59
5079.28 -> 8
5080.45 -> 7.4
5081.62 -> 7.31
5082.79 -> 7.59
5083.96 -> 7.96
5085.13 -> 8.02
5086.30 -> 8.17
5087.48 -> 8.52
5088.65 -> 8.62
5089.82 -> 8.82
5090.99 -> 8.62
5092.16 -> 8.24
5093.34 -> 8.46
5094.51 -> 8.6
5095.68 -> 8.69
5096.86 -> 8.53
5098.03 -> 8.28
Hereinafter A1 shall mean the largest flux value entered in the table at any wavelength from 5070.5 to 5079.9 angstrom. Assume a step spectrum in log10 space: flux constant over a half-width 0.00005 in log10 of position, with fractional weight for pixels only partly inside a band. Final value 8.59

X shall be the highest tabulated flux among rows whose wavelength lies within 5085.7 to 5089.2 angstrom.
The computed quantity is 8.62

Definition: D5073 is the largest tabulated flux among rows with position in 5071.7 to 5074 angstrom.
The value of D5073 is 8.46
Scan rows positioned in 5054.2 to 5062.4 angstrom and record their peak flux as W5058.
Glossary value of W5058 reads 8.79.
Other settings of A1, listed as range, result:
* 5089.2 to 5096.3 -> 8.82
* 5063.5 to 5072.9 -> 8.7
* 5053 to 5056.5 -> 8.65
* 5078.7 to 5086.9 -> 8.17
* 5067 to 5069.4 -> 8.14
